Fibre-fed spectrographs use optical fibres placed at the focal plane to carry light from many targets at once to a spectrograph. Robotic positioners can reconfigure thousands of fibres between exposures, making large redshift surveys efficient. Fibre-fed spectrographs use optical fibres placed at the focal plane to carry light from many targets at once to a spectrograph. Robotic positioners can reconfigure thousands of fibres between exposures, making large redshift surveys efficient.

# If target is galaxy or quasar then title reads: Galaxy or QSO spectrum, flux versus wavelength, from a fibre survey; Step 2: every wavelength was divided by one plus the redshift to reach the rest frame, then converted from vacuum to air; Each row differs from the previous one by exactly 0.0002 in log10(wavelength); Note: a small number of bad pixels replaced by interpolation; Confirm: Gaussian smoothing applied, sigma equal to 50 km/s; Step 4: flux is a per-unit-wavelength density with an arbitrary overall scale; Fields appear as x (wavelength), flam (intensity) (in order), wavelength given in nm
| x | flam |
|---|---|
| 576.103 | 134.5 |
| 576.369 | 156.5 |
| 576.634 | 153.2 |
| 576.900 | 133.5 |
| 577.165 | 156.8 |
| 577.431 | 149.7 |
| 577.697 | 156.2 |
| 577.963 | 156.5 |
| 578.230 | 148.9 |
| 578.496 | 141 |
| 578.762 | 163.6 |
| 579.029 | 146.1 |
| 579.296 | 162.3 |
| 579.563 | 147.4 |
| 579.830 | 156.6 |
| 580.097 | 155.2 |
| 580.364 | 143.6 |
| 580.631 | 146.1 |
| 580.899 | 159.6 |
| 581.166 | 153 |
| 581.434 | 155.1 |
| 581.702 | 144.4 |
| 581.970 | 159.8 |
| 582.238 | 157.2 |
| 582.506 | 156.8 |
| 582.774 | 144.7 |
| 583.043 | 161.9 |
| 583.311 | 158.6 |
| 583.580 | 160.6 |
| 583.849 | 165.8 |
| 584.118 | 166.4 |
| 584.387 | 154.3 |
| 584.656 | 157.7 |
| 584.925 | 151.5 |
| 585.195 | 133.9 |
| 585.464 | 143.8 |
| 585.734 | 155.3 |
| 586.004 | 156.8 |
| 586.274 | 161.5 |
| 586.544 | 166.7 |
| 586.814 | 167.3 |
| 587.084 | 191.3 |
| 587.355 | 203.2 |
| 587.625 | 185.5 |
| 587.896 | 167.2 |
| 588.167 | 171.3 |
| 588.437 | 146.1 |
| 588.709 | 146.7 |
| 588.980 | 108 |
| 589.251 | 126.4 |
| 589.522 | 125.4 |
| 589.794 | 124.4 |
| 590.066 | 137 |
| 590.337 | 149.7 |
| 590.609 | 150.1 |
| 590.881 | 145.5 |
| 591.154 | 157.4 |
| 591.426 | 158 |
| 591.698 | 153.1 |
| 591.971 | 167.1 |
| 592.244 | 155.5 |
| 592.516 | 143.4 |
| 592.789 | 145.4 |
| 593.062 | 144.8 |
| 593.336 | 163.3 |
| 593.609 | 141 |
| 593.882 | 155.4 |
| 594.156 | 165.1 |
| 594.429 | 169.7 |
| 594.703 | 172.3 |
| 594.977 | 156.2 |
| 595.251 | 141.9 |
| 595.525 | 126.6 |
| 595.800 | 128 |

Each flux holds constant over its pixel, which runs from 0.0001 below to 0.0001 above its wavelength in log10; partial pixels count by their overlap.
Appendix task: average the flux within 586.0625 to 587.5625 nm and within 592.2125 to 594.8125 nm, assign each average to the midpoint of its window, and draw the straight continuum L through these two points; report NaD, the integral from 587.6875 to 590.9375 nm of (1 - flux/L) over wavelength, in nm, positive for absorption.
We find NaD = 0.52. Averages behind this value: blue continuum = 177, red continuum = 155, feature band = 142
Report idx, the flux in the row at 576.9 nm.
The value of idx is 133.5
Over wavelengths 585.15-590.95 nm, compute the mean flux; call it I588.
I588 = 153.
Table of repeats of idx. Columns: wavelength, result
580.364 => 143.6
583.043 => 161.9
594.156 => 165.1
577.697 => 156.2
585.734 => 155.3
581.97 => 159.8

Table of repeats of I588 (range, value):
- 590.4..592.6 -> 154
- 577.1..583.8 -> 154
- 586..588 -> 176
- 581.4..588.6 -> 161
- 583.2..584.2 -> 163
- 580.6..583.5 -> 155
